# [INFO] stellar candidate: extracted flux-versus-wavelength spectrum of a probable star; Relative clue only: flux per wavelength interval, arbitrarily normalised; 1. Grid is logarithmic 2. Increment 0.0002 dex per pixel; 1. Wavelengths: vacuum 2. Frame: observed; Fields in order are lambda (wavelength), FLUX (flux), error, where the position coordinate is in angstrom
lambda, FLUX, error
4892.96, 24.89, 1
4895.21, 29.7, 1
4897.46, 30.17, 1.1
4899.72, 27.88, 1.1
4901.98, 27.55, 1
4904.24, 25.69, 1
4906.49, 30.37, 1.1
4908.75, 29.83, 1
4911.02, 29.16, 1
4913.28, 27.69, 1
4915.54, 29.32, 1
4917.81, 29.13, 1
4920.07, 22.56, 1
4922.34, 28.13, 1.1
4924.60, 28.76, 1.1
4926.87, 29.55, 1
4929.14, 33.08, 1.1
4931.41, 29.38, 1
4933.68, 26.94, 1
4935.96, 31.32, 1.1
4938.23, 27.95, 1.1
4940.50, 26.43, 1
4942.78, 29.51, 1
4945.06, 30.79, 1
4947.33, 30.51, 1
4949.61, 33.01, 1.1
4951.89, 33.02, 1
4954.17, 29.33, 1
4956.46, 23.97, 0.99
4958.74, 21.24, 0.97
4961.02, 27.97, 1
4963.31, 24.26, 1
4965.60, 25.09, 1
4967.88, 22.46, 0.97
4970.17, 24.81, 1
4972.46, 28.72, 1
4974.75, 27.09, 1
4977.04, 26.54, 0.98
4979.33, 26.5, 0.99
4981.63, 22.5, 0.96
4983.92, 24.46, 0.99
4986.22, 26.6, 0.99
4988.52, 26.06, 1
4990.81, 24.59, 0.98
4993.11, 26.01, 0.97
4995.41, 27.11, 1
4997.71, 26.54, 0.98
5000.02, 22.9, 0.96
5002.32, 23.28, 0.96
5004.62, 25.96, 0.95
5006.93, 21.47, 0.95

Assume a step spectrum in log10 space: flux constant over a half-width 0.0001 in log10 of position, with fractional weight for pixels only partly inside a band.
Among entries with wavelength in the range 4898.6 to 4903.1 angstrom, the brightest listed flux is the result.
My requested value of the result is 27.88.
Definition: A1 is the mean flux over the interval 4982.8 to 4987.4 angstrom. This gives 25.5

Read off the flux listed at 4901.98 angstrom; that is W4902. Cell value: 27.55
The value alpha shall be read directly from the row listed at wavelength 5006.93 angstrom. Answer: 21.47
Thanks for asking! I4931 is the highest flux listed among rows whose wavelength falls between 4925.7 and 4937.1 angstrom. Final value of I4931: 33.08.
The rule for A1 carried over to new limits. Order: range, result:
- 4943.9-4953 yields 31.8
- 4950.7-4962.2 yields 27.1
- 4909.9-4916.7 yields 28.7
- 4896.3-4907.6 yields 28.3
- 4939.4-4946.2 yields 28.9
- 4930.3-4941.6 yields 28.4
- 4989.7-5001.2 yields 25.4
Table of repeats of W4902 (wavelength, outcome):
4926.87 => 29.55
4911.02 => 29.16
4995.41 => 27.11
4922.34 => 28.13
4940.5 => 26.43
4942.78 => 29.51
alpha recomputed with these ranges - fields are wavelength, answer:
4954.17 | 29.33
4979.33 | 26.5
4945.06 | 30.79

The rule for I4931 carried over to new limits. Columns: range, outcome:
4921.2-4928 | 29.55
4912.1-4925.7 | 29.32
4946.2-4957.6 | 33.02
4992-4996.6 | 27.11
